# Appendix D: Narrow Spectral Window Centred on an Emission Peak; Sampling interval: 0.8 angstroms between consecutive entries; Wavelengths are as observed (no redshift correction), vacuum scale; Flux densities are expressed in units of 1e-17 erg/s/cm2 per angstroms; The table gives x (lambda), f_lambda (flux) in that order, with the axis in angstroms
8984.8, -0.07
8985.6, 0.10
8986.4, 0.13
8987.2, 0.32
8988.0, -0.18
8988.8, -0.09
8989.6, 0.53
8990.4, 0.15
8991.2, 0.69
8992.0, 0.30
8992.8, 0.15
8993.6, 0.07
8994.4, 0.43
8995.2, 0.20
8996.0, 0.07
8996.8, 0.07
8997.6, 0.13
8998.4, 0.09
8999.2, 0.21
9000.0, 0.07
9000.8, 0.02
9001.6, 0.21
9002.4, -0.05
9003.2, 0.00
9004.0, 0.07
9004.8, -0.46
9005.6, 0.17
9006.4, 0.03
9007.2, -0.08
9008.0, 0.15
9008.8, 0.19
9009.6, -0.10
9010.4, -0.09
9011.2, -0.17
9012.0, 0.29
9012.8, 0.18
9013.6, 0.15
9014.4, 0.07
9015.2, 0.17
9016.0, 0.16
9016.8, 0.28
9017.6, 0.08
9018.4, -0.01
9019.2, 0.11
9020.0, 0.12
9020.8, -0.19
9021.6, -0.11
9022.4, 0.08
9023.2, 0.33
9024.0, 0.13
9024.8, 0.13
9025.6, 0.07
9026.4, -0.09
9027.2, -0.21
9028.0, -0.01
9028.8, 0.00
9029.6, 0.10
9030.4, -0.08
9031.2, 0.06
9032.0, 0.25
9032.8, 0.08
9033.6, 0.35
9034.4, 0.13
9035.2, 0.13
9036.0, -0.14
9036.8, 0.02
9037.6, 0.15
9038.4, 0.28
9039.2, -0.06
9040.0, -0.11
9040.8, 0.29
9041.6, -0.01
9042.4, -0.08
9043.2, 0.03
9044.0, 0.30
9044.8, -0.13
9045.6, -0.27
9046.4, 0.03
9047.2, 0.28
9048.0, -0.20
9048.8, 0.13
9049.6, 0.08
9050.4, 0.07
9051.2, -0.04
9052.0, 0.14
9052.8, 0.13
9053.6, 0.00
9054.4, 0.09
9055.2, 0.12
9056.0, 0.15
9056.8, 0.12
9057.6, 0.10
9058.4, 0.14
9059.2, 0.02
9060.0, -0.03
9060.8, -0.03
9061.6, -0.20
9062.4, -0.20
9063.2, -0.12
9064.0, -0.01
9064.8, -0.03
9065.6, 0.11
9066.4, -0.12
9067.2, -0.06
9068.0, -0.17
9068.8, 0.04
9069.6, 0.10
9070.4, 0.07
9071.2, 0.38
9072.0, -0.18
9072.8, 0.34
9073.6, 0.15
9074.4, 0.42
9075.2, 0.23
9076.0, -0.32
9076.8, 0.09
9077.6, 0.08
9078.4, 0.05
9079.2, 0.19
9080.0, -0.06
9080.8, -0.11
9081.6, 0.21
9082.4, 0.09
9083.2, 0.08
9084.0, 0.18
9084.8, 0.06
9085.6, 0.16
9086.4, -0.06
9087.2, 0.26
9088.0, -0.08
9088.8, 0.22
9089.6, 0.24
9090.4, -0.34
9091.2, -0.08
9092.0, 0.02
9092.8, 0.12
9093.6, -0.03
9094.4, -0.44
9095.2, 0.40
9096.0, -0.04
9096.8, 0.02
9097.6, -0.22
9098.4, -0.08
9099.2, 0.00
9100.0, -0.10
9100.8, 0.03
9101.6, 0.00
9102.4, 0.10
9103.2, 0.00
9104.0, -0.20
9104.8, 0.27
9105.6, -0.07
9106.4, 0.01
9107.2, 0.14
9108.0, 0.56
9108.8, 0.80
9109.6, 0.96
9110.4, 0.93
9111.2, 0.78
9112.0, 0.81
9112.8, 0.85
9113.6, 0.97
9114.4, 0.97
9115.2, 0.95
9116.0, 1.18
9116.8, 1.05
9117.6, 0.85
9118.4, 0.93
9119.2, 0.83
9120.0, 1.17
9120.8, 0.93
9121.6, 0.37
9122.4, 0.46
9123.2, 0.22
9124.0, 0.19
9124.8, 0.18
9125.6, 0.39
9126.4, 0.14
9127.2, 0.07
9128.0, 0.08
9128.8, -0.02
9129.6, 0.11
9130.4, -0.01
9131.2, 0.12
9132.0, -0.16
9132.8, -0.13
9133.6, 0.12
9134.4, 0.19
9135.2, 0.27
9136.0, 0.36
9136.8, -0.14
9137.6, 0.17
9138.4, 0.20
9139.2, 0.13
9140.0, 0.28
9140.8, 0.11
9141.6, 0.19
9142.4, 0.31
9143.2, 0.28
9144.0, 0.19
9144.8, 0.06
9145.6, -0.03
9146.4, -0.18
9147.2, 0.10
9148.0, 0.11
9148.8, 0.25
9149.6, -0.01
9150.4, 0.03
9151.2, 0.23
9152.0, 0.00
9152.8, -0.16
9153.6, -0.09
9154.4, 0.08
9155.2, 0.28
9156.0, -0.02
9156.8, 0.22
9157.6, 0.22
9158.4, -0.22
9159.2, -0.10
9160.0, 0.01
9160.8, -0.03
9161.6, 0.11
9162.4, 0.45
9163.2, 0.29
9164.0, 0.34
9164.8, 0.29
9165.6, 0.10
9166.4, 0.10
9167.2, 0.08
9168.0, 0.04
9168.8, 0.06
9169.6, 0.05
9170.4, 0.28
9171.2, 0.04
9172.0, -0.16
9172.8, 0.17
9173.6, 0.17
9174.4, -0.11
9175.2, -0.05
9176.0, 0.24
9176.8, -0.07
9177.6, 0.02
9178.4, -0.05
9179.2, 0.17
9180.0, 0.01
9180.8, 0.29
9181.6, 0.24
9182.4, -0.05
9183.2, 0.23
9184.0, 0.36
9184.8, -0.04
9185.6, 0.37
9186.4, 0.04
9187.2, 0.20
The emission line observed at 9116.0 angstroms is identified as [O II]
